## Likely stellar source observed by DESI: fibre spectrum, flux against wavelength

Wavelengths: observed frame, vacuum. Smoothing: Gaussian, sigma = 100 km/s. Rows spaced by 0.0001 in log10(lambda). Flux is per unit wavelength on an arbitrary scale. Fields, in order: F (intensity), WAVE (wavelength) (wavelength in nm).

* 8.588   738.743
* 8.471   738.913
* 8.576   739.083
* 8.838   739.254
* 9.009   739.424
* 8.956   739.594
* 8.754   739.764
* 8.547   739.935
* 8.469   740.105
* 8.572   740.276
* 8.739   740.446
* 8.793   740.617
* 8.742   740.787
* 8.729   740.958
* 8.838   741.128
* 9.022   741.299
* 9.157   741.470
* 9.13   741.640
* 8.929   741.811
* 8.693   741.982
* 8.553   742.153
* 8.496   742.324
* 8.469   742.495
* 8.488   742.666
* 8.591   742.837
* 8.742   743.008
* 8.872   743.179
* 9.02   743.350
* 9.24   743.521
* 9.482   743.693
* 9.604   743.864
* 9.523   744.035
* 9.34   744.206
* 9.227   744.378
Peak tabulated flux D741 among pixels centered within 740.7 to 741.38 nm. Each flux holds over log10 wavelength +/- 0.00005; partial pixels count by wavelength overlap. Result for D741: 9.022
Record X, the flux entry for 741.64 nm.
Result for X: 9.13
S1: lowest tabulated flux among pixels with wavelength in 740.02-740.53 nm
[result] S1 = 8.469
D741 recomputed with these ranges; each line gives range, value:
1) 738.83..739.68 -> 9.009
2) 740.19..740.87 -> 8.793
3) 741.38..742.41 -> 9.157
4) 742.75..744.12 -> 9.604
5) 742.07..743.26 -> 8.872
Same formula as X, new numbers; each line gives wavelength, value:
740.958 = 8.729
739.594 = 8.956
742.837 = 8.591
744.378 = 9.227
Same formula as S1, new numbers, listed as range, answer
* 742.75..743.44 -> 8.591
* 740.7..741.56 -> 8.729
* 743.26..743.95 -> 9.02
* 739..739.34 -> 8.576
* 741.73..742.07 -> 8.693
